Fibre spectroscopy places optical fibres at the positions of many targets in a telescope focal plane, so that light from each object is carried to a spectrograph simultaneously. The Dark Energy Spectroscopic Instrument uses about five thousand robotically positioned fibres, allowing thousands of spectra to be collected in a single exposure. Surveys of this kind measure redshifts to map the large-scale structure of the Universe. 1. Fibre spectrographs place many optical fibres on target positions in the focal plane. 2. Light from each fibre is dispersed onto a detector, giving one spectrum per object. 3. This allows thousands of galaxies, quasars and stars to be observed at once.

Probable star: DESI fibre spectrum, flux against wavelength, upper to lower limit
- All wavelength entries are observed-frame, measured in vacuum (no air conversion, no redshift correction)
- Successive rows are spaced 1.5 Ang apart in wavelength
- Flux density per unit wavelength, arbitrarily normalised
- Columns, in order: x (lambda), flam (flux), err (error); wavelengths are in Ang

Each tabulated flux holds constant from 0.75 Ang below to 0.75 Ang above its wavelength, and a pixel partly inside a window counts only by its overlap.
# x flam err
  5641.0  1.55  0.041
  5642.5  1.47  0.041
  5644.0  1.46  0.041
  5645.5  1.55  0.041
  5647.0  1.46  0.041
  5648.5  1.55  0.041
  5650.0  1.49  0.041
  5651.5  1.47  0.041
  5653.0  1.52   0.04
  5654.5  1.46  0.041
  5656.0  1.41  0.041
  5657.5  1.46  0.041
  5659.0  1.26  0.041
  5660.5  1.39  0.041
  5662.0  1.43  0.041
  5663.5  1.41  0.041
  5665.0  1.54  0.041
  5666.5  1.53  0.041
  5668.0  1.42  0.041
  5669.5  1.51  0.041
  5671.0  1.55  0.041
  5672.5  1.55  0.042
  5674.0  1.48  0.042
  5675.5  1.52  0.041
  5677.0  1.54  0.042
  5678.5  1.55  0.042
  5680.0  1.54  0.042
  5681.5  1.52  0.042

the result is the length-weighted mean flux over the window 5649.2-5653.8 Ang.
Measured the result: 1.49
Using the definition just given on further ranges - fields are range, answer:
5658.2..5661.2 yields 1.33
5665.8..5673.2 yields 1.51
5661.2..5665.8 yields 1.46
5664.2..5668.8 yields 1.5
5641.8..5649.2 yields 1.5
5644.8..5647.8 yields 1.51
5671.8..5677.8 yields 1.52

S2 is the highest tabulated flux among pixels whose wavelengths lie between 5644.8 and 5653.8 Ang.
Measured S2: 1.55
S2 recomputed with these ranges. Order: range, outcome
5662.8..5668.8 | 1.54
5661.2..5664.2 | 1.43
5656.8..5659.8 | 1.46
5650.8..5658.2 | 1.52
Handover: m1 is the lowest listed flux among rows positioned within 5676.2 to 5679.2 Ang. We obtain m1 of 1.54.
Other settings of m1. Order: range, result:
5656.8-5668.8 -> 1.26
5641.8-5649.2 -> 1.46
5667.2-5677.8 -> 1.42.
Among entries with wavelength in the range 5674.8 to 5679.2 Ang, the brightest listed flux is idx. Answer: 1.55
